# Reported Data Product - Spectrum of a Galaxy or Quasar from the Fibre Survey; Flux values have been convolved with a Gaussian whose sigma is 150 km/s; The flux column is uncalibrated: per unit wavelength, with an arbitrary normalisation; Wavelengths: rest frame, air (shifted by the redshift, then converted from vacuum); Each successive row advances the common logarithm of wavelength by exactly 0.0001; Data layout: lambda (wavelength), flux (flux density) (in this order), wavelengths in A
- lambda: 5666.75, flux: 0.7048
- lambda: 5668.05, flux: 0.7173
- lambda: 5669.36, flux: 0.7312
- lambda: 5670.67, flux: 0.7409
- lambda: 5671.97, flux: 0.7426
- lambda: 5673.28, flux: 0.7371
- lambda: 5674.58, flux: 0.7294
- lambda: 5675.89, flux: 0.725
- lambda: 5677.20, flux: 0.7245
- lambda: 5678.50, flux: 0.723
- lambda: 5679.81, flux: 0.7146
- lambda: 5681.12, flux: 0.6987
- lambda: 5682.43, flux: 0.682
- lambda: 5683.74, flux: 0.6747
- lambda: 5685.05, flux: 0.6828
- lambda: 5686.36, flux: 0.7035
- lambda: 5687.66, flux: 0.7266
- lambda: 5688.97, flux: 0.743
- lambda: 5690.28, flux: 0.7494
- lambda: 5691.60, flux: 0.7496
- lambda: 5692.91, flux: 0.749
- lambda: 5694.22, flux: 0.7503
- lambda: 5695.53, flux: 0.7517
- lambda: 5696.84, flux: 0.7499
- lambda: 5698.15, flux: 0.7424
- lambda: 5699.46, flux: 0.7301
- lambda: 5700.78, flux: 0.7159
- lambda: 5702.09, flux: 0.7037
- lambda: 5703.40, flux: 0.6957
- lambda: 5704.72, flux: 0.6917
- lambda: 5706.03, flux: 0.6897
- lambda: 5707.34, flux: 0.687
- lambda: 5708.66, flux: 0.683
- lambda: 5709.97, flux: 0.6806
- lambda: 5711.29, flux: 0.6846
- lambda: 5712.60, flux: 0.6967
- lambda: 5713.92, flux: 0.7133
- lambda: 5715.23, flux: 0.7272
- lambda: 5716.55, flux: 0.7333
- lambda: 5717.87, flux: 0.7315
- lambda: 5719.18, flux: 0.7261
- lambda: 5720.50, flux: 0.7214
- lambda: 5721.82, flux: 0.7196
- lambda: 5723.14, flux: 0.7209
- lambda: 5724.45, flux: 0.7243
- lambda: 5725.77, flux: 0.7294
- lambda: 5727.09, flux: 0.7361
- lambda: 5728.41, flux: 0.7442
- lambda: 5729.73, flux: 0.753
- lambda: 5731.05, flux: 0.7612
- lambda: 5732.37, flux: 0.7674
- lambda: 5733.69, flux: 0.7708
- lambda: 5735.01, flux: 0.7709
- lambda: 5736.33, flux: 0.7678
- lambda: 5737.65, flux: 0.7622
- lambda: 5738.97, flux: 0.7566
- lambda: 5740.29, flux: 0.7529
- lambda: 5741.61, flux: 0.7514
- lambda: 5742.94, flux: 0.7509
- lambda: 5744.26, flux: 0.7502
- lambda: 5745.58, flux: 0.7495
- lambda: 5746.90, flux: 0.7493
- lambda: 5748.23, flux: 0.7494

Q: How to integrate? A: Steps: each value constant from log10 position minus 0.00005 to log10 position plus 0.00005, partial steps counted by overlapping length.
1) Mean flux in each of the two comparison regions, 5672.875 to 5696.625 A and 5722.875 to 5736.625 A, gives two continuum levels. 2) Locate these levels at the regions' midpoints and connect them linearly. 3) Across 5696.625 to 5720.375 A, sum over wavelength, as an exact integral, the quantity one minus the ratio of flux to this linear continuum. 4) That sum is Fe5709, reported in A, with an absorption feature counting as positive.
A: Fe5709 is 0.90 A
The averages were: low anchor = 0.723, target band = 0.71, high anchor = 0.75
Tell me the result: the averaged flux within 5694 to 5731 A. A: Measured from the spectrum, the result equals 0.719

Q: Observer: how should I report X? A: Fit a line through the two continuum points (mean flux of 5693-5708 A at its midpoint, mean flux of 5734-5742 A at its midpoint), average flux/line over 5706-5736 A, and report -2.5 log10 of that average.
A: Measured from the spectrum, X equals 0.03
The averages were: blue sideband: 0.72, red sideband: 0.762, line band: 0.726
